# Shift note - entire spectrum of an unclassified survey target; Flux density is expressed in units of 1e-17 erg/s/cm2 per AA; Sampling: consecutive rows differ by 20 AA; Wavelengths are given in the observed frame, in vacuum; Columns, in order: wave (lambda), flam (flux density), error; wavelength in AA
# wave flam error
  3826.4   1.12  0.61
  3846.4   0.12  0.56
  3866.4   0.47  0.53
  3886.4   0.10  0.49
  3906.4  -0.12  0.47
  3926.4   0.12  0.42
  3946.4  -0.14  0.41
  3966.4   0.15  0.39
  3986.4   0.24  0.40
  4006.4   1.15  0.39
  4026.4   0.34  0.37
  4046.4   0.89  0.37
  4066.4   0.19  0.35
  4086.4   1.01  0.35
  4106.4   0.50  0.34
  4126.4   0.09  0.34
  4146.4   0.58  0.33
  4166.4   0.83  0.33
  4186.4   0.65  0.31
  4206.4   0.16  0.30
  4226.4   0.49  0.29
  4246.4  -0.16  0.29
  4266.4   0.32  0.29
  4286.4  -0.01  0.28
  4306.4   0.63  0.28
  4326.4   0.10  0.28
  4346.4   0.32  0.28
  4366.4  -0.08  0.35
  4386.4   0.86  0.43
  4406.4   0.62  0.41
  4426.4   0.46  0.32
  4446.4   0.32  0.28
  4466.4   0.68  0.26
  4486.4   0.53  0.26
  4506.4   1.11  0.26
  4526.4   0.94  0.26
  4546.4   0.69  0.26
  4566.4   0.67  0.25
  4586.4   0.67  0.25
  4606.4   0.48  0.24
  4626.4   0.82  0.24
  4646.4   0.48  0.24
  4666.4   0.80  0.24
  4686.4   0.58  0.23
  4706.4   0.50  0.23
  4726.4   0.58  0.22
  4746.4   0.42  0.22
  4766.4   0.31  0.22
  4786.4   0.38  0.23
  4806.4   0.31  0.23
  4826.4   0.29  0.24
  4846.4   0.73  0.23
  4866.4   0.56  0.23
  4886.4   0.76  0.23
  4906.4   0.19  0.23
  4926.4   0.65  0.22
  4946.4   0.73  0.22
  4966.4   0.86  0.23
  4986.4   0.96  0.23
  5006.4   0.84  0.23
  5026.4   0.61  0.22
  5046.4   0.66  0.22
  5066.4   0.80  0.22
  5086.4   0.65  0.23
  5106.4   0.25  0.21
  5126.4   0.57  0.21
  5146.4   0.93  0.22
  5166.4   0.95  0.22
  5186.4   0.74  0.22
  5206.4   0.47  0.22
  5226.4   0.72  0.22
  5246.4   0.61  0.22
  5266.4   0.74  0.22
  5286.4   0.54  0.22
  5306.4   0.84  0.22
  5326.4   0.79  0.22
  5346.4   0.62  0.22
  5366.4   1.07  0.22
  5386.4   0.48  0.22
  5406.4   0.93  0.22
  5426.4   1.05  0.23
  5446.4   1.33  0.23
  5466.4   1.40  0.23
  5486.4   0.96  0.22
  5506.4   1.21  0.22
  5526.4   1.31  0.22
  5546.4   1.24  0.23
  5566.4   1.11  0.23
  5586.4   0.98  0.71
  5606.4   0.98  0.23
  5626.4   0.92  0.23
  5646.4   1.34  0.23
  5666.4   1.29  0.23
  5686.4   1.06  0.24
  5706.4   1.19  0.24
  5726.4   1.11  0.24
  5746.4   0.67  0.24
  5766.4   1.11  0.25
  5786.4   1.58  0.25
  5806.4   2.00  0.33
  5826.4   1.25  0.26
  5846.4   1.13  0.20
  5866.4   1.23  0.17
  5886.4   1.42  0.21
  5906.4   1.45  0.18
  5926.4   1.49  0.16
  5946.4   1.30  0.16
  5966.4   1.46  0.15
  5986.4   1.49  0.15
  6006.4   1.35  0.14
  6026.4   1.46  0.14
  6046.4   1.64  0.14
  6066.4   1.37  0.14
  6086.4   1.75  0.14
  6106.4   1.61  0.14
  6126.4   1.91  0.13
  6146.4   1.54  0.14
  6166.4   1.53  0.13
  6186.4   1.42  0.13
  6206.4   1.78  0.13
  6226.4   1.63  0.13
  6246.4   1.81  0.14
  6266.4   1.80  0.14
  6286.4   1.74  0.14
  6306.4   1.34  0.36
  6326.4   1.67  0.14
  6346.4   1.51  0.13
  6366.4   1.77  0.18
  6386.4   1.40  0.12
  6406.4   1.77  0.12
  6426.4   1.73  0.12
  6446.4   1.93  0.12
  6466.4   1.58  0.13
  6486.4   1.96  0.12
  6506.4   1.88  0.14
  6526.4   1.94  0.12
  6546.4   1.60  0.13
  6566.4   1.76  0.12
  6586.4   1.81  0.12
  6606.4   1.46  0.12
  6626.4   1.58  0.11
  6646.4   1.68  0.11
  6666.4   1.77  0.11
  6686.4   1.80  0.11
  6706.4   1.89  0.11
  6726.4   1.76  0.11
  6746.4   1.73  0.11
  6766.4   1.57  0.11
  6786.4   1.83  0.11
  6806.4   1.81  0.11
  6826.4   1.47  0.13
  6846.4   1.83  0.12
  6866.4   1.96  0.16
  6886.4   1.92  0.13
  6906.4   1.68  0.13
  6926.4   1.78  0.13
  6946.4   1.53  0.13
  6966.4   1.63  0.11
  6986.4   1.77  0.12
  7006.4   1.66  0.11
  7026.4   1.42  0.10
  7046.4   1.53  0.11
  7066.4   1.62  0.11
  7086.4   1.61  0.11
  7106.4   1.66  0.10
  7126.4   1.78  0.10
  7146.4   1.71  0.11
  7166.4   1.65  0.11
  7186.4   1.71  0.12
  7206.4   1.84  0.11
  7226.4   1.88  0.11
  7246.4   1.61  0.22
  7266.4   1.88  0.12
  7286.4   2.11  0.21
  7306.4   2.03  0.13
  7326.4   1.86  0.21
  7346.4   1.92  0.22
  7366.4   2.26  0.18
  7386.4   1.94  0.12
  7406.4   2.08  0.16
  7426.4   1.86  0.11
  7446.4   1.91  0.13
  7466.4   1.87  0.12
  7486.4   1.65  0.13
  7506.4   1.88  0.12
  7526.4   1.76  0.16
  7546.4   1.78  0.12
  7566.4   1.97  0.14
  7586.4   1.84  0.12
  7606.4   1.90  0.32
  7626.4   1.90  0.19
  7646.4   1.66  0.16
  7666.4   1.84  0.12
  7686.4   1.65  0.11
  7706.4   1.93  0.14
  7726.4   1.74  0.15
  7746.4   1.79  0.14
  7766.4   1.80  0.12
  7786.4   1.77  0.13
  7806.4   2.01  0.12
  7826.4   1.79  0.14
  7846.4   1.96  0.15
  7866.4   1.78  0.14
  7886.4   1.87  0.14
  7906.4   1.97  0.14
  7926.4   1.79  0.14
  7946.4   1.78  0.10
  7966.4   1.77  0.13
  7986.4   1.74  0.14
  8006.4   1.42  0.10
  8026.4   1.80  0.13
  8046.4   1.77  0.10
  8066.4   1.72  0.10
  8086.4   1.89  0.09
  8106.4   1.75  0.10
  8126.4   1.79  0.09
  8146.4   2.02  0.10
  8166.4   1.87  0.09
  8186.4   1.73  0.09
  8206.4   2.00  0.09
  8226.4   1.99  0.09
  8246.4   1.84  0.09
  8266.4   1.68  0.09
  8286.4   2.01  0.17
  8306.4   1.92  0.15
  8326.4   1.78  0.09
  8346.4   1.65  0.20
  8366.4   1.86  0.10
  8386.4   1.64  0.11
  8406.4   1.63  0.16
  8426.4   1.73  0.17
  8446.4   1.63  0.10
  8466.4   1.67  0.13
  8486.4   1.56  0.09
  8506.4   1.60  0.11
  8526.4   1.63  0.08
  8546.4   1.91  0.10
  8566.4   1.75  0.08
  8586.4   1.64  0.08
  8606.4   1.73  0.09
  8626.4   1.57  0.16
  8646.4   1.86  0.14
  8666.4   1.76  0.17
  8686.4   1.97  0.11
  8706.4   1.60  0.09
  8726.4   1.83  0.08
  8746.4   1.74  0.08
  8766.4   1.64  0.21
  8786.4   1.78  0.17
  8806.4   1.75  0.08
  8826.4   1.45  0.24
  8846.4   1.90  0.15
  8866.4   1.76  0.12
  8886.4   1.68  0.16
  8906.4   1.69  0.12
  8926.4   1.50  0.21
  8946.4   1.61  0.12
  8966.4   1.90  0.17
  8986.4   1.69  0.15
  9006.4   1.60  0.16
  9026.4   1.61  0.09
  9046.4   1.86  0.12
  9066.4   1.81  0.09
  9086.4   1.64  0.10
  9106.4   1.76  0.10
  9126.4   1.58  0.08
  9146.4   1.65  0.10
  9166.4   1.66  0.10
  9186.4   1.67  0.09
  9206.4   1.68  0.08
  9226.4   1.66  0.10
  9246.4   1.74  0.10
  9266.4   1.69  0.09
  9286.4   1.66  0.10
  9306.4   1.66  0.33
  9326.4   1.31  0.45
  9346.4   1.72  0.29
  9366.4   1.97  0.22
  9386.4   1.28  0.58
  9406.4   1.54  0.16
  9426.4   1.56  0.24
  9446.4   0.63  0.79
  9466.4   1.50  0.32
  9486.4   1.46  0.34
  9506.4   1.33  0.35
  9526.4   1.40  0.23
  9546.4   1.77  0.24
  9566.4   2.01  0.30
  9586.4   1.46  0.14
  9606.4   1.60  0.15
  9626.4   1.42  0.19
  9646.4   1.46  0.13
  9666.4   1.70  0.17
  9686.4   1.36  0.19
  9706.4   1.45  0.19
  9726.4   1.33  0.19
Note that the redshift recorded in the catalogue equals 0.36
